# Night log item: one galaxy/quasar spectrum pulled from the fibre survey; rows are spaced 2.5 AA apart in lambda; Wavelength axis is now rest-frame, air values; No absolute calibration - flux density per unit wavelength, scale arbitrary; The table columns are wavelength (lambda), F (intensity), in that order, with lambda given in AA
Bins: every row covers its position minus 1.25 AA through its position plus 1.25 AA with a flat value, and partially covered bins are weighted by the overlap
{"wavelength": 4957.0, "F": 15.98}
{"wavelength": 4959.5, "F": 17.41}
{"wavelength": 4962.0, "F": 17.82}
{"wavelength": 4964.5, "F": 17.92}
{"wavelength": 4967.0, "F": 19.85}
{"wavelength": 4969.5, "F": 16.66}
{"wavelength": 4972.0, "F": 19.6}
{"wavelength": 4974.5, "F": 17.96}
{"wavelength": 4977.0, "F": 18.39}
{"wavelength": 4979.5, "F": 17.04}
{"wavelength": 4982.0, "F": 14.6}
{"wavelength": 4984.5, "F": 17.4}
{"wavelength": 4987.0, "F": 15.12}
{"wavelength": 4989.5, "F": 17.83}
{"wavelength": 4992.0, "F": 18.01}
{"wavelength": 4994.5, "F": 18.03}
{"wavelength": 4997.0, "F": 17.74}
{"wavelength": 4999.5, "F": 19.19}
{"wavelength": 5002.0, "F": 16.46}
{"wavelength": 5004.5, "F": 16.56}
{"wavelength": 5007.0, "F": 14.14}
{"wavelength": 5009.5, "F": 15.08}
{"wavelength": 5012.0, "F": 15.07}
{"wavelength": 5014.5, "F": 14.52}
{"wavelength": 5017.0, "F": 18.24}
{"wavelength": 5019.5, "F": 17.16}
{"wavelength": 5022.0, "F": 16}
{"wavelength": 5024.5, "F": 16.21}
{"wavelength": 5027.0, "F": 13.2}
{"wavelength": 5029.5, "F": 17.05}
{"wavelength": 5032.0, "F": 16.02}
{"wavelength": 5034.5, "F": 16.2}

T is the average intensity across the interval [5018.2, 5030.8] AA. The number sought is 15.9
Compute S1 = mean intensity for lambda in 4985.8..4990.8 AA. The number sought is 16.5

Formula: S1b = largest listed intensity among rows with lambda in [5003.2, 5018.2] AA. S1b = 18.24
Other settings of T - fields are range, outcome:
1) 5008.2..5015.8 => 14.9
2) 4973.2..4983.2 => 17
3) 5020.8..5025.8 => 16.1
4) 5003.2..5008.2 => 15.4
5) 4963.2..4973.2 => 18.5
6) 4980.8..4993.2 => 16.6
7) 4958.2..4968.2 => 18.2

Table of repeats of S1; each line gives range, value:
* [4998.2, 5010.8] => 16.3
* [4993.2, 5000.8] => 18.3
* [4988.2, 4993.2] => 17.9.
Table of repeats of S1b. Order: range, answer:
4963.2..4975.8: 19.85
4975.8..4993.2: 18.39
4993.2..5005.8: 19.19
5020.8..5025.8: 16.21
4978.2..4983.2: 17.04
